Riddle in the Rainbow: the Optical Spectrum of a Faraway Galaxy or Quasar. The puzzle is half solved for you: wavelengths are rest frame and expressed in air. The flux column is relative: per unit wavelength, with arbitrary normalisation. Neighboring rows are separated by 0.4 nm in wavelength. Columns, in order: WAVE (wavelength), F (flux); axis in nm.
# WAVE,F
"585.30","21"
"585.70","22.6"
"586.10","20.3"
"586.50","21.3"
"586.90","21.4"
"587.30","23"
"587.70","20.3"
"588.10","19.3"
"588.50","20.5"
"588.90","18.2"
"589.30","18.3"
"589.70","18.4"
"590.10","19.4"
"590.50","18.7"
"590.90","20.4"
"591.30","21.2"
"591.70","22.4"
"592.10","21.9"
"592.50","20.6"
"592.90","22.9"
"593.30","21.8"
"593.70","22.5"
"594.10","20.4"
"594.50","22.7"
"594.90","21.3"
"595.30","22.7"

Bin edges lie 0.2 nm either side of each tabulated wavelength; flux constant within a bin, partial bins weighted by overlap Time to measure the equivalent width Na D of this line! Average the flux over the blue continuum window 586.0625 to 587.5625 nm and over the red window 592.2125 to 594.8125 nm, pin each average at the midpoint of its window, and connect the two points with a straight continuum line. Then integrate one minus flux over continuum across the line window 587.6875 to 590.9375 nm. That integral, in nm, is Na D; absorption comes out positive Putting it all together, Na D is 0.375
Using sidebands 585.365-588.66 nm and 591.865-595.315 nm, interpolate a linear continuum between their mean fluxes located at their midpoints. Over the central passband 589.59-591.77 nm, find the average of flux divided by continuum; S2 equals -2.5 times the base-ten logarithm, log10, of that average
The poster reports 0.08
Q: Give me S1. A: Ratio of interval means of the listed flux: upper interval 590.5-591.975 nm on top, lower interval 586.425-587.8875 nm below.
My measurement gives 0.98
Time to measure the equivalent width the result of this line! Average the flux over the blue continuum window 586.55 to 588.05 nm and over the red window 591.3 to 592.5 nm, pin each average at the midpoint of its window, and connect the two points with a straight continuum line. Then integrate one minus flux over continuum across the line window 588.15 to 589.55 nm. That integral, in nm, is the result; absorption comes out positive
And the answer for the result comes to 0.16 nm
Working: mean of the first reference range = 21.3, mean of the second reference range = 21.7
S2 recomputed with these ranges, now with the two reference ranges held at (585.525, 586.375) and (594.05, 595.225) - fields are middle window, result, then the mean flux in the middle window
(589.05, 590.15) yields 0.16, 18.6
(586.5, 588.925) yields 0.04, 20.7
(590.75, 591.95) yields 0.01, 21.4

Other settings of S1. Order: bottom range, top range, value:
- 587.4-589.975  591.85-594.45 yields 1.13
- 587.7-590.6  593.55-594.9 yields 1.14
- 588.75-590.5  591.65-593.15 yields 1.18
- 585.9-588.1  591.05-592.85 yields 1.02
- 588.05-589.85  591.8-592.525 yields 1.14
